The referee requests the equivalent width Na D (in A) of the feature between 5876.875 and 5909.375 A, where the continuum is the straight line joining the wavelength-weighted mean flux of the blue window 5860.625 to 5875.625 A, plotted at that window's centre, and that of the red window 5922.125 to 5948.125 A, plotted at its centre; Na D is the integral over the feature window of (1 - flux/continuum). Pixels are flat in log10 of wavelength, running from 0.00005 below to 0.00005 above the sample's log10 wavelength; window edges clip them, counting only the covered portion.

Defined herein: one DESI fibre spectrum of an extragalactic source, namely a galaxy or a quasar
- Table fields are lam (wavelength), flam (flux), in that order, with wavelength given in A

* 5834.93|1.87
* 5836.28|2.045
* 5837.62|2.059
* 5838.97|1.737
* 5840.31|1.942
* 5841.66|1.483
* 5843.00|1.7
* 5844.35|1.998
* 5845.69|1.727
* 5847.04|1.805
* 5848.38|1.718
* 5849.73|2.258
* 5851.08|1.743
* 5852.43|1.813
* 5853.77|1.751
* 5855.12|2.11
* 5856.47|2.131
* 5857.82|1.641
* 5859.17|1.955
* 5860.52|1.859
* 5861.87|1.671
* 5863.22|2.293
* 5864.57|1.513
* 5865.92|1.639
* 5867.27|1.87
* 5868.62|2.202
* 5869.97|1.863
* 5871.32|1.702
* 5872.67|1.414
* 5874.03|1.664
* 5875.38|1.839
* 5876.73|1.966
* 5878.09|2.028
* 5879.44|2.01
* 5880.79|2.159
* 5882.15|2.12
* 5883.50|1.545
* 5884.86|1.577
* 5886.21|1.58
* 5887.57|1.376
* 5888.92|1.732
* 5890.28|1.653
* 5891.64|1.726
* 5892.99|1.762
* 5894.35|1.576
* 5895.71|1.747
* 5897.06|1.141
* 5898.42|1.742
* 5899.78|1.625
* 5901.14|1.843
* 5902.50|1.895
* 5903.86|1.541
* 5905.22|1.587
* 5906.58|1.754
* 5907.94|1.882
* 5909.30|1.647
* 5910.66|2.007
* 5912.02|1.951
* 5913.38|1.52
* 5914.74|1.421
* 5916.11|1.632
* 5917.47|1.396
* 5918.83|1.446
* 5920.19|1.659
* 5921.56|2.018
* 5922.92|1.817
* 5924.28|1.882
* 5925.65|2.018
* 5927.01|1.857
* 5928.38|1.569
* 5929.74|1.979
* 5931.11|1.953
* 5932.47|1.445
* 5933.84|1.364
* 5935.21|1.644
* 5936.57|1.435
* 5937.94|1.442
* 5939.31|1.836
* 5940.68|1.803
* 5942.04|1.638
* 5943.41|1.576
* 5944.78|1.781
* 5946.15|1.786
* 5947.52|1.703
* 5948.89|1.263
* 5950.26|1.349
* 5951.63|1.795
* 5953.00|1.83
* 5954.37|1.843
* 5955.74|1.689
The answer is 0.7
